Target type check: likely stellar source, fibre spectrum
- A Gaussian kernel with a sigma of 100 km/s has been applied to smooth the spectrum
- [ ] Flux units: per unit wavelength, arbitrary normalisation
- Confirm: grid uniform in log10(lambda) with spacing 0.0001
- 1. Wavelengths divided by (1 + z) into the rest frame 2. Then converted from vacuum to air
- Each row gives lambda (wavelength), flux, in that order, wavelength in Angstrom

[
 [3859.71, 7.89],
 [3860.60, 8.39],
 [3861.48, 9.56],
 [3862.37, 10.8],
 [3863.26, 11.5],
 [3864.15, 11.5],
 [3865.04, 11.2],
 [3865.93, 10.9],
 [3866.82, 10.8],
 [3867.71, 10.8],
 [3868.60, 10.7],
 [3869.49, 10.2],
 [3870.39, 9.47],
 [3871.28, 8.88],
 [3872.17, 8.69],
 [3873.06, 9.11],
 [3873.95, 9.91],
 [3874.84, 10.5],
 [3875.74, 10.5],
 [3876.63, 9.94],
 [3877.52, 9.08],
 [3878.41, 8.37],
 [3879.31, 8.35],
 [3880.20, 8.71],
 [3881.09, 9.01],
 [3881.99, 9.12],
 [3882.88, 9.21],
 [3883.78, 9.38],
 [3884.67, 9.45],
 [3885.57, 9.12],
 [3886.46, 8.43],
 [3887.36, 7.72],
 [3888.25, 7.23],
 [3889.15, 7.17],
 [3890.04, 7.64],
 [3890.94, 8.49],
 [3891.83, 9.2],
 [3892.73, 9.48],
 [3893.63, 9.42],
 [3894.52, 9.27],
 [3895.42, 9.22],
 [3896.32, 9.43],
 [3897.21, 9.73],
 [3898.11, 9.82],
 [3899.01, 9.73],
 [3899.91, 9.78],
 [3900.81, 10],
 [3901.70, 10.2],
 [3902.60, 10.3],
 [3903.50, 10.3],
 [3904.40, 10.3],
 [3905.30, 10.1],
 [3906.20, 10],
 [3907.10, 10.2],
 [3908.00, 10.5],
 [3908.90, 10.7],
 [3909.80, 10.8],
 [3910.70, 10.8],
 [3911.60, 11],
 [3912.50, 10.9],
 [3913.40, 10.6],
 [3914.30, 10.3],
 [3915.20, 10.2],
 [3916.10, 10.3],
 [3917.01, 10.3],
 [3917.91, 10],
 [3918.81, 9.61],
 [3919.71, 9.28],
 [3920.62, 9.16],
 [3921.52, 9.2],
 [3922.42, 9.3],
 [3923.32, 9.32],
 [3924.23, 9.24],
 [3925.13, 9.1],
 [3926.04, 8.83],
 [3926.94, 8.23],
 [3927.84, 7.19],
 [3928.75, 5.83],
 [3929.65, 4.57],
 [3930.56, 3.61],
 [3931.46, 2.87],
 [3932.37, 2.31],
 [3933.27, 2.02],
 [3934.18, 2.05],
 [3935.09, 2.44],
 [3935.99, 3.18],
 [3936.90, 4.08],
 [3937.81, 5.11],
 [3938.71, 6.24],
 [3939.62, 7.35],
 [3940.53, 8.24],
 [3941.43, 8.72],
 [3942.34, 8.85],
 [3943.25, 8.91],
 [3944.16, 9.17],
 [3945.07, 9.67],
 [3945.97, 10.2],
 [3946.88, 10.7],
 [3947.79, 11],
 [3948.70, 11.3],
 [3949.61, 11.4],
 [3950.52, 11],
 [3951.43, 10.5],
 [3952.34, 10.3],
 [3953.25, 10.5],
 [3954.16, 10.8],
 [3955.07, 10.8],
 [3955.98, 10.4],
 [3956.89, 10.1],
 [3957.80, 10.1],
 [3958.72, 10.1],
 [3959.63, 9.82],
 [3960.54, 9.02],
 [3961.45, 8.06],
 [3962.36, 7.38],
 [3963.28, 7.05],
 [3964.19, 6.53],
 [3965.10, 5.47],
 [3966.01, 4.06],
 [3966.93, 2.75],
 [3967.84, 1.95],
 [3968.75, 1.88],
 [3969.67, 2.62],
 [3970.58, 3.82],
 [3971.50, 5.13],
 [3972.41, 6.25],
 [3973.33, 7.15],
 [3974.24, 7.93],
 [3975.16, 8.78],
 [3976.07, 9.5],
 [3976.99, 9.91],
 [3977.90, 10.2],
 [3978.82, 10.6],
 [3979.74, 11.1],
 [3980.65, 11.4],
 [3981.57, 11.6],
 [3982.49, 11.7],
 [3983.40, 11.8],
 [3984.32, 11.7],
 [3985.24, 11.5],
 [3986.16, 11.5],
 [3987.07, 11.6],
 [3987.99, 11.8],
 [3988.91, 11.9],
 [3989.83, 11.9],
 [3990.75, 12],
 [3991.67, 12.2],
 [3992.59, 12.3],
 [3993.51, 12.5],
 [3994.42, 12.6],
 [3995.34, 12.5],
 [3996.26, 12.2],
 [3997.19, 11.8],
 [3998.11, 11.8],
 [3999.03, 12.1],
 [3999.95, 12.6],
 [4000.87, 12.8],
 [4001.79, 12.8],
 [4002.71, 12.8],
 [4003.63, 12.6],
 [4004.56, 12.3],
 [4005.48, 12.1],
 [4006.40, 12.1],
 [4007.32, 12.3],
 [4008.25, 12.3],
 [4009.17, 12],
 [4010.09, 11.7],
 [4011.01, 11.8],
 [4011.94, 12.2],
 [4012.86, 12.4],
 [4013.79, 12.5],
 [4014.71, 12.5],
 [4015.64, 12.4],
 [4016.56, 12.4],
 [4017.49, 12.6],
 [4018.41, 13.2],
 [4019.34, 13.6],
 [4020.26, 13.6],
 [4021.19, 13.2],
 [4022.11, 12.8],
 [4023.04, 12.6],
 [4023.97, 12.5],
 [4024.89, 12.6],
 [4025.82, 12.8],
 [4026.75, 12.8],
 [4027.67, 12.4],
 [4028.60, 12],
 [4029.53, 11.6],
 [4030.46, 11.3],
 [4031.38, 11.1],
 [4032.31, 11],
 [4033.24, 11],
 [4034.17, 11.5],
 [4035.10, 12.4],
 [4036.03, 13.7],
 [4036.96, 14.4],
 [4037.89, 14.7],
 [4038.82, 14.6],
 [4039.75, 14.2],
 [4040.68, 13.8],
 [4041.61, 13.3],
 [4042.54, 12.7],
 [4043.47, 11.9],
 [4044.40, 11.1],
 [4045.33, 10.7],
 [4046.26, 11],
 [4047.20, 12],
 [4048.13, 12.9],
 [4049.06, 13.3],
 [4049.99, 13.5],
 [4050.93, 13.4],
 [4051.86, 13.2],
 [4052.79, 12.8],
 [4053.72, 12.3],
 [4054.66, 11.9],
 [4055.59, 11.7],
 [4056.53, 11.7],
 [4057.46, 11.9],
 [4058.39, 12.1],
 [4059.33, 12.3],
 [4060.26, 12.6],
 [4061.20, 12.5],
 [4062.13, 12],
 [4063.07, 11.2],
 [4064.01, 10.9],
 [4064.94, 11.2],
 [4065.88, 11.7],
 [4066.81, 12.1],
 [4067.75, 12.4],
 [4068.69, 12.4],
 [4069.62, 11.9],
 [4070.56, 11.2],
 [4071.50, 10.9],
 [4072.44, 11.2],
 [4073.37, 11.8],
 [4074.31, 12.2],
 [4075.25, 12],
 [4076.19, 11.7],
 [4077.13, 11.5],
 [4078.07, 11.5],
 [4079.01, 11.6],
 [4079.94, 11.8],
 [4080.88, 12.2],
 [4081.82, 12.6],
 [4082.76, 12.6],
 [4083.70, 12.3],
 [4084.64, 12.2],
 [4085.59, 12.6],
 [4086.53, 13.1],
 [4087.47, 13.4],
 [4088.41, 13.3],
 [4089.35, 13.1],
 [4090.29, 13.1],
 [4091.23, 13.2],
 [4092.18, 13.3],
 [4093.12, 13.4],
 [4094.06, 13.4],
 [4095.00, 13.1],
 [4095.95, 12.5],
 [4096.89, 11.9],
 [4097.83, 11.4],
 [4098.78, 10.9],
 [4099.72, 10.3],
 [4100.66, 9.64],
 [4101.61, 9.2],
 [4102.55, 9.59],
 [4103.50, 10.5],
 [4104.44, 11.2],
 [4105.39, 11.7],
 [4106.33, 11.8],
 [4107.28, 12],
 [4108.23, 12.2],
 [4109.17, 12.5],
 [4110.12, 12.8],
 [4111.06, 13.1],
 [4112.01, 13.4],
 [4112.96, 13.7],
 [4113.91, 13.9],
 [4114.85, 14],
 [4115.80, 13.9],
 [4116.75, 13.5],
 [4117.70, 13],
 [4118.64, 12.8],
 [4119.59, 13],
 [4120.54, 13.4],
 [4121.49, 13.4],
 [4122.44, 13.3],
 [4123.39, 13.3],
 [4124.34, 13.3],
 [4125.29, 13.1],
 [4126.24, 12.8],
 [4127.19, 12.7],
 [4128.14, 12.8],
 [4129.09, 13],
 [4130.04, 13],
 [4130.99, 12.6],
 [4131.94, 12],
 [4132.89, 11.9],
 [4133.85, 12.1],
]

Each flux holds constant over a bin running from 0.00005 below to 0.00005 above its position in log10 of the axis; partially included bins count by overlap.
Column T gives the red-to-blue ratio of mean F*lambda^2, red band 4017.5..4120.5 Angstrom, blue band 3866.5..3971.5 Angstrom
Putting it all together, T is 1.6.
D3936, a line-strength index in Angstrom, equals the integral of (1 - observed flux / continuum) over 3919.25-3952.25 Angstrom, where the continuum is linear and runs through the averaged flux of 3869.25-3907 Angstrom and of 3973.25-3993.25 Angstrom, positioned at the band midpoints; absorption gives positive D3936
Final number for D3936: 8.52 Angstrom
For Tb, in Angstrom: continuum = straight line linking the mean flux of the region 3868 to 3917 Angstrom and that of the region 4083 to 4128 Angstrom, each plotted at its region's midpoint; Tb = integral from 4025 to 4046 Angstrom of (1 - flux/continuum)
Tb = -1.7 Angstrom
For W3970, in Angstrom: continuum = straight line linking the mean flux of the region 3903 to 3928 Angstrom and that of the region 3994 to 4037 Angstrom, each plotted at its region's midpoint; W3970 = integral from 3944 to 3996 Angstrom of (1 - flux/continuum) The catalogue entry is 8.3 Angstrom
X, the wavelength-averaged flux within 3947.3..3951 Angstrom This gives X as 11.2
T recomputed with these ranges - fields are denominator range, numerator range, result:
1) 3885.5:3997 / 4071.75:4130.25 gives 1.51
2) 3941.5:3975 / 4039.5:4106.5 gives 1.57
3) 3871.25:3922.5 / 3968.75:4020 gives 1.23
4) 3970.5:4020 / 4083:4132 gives 1.16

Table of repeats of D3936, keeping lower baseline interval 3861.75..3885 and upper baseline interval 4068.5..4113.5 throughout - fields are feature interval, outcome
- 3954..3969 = 4.60 Angstrom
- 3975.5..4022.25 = -3.88 Angstrom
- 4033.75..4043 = -1.62 Angstrom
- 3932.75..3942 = 4.88 Angstrom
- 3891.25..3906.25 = 0.51 Angstrom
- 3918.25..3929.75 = 2.06 Angstrom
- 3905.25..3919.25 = -0.22 Angstrom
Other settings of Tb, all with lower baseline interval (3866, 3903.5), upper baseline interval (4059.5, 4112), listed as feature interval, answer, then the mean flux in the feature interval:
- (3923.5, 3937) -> 6.5 Angstrom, 5.14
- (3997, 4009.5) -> -1.6 Angstrom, 12.3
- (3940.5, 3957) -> 0.0 Angstrom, 10.2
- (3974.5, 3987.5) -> -0.3 Angstrom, 10.9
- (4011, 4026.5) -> -2.3 Angstrom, 12.7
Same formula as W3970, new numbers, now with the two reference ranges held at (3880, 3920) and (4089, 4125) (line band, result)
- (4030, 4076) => -2.0 Angstrom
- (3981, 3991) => -0.8 Angstrom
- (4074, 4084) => 0.1 Angstrom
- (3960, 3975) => 7.1 Angstrom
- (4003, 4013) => -1.0 Angstrom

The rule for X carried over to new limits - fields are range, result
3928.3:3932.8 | 3.84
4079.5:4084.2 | 12.3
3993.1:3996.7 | 12.5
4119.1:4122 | 13.2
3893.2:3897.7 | 9.43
